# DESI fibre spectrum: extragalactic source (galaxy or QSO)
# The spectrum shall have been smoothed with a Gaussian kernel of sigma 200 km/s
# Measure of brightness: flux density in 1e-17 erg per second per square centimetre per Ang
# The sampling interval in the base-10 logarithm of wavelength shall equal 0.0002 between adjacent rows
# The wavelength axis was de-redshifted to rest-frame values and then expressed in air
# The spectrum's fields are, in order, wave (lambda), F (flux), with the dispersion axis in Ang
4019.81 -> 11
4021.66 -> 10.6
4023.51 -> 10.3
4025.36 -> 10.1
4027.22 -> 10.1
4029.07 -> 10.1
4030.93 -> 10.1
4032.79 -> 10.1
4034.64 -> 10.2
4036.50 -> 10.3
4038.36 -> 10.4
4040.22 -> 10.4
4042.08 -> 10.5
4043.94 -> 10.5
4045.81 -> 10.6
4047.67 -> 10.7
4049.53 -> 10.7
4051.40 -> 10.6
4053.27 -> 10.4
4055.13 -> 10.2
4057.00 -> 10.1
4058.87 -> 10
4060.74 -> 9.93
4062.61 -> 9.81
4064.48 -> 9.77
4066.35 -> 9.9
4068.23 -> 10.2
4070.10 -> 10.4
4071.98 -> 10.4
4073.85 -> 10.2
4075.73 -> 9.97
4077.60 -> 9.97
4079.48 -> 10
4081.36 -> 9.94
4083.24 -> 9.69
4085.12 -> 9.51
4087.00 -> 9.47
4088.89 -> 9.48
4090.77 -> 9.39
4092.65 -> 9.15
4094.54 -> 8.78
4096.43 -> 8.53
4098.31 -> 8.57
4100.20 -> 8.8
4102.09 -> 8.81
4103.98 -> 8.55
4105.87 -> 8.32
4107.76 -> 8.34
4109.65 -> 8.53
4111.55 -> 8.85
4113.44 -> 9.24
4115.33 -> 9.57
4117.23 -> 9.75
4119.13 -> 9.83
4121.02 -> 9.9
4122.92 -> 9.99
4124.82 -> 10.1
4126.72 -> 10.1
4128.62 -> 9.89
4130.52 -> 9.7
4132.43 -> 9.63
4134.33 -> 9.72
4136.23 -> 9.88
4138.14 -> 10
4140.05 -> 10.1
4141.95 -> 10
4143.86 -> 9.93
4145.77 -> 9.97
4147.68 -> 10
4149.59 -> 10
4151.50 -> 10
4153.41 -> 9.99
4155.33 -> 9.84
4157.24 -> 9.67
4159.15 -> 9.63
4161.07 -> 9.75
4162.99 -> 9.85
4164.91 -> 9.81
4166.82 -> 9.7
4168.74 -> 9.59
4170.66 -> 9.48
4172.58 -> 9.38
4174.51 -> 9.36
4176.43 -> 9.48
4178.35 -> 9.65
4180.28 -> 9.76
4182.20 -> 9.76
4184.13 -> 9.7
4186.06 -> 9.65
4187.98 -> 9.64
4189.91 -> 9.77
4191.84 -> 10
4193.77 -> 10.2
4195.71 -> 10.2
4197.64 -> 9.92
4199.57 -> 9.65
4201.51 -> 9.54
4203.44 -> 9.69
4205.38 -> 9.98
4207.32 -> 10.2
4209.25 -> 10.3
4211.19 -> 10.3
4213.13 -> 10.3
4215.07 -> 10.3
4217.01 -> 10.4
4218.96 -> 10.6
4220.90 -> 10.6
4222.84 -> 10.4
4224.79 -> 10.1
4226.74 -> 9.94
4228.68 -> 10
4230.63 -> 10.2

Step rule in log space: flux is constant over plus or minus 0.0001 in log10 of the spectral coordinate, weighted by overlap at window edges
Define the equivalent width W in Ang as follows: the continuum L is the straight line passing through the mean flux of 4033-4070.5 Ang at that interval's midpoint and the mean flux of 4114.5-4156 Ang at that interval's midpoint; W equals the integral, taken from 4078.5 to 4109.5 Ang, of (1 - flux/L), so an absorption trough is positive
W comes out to 3.1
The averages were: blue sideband 10.3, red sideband 9.9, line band 9.07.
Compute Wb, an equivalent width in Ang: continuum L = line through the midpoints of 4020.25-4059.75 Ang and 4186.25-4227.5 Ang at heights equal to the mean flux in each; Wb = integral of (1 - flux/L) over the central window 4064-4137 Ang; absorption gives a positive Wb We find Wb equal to 5.3 Ang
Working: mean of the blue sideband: 10.3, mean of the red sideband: 10.1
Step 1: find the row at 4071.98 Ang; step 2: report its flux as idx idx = 10.4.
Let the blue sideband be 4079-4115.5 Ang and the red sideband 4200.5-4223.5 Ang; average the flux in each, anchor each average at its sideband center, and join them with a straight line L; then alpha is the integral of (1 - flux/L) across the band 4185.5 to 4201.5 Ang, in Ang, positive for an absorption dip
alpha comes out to 0.3 Ang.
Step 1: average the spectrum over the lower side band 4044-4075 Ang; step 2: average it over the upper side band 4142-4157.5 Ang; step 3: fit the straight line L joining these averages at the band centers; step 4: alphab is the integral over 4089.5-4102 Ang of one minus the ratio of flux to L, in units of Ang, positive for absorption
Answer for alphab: 1.5 Ang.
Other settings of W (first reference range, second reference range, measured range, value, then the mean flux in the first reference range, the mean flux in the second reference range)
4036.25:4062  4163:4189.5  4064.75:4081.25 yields 0.21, 10.4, 9.63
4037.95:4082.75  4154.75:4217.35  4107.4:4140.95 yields 1.28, 10.2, 9.83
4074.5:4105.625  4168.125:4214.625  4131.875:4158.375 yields -0.94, 9.27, 9.82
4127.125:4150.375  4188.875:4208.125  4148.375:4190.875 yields 0.87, 9.9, 9.91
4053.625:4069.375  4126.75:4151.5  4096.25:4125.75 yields 2.45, 10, 9.91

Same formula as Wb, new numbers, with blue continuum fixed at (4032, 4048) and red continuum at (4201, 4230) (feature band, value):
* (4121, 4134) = 0.5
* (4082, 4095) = 1.2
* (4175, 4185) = 0.6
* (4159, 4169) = 0.5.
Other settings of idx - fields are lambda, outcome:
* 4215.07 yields 10.3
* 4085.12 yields 9.51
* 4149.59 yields 10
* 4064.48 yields 9.77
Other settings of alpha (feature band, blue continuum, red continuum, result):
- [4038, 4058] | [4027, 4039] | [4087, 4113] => -1.2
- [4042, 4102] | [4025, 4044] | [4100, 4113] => -2.9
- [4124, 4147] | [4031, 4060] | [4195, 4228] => 0.7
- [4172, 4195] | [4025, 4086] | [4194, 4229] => 1.0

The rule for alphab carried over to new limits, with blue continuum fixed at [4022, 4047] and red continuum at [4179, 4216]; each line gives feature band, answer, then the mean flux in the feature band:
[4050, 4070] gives 0.24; 10.1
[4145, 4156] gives 0.08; 9.97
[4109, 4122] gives 0.92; 9.4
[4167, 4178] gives 0.56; 9.49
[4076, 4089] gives 0.56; 9.75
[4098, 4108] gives 1.54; 8.58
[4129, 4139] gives 0.29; 9.79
